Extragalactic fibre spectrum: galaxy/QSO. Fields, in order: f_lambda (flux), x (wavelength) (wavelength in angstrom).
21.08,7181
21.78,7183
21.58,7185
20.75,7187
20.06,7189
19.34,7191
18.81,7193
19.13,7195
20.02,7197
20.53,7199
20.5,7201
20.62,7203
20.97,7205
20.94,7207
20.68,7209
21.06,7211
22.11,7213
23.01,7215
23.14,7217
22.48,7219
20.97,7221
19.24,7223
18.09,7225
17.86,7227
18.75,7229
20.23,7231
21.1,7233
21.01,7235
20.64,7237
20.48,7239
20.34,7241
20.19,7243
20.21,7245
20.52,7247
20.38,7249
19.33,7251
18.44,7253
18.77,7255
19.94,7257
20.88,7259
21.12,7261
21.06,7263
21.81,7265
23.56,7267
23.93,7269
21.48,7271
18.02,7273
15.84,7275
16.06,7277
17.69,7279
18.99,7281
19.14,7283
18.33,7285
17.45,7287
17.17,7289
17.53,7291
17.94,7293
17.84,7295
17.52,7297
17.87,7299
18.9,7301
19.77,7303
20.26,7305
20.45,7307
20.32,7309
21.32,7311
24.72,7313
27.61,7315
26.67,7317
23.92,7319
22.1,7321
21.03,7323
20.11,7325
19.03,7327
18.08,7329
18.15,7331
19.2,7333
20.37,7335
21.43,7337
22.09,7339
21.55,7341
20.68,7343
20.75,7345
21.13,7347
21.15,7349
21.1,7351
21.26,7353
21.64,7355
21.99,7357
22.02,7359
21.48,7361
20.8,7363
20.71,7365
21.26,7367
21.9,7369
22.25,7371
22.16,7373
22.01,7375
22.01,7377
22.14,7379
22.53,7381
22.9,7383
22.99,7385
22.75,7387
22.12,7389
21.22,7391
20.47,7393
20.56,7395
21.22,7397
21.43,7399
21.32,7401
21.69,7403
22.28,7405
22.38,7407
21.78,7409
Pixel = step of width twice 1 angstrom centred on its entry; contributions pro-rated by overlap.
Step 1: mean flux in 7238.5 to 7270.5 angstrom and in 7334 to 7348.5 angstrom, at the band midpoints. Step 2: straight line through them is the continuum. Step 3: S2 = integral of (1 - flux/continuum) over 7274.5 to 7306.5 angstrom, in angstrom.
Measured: 4.28 angstrom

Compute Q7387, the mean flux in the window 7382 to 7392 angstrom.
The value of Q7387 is 22.4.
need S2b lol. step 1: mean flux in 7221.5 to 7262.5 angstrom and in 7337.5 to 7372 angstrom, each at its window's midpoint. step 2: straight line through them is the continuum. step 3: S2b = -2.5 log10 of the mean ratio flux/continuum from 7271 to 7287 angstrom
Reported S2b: 0.14 mag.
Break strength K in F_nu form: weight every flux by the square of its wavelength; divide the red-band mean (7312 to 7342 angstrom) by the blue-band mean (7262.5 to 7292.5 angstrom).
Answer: 1.2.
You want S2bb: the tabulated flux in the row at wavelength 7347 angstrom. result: 21.13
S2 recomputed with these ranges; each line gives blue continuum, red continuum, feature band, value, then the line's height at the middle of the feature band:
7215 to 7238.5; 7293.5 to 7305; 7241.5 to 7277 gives -1.1 angstrom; 19.6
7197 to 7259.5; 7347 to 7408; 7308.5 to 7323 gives -1.8 angstrom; 21.2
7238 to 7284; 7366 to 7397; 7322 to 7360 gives 1.0 angstrom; 21.3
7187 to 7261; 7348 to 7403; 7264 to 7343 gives 3.4 angstrom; 21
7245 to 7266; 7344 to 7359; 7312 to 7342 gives -1.0 angstrom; 21.1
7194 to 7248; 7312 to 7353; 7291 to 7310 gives 2.1 angstrom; 21.3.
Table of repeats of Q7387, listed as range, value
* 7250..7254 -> 18.9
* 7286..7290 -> 17.3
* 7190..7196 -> 19.1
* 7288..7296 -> 17.6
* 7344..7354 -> 21.1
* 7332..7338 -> 20.3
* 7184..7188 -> 21.2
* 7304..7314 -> 21.4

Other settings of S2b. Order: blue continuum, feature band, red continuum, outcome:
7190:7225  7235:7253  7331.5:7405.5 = 0.037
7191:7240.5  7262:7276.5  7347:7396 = 0.013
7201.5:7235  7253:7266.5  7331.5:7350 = 0.011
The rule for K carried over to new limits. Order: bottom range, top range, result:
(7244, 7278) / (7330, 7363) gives 1.07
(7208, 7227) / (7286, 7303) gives 0.87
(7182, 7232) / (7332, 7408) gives 1.10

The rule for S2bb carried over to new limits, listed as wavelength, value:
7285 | 18.33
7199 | 20.53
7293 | 17.94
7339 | 22.09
